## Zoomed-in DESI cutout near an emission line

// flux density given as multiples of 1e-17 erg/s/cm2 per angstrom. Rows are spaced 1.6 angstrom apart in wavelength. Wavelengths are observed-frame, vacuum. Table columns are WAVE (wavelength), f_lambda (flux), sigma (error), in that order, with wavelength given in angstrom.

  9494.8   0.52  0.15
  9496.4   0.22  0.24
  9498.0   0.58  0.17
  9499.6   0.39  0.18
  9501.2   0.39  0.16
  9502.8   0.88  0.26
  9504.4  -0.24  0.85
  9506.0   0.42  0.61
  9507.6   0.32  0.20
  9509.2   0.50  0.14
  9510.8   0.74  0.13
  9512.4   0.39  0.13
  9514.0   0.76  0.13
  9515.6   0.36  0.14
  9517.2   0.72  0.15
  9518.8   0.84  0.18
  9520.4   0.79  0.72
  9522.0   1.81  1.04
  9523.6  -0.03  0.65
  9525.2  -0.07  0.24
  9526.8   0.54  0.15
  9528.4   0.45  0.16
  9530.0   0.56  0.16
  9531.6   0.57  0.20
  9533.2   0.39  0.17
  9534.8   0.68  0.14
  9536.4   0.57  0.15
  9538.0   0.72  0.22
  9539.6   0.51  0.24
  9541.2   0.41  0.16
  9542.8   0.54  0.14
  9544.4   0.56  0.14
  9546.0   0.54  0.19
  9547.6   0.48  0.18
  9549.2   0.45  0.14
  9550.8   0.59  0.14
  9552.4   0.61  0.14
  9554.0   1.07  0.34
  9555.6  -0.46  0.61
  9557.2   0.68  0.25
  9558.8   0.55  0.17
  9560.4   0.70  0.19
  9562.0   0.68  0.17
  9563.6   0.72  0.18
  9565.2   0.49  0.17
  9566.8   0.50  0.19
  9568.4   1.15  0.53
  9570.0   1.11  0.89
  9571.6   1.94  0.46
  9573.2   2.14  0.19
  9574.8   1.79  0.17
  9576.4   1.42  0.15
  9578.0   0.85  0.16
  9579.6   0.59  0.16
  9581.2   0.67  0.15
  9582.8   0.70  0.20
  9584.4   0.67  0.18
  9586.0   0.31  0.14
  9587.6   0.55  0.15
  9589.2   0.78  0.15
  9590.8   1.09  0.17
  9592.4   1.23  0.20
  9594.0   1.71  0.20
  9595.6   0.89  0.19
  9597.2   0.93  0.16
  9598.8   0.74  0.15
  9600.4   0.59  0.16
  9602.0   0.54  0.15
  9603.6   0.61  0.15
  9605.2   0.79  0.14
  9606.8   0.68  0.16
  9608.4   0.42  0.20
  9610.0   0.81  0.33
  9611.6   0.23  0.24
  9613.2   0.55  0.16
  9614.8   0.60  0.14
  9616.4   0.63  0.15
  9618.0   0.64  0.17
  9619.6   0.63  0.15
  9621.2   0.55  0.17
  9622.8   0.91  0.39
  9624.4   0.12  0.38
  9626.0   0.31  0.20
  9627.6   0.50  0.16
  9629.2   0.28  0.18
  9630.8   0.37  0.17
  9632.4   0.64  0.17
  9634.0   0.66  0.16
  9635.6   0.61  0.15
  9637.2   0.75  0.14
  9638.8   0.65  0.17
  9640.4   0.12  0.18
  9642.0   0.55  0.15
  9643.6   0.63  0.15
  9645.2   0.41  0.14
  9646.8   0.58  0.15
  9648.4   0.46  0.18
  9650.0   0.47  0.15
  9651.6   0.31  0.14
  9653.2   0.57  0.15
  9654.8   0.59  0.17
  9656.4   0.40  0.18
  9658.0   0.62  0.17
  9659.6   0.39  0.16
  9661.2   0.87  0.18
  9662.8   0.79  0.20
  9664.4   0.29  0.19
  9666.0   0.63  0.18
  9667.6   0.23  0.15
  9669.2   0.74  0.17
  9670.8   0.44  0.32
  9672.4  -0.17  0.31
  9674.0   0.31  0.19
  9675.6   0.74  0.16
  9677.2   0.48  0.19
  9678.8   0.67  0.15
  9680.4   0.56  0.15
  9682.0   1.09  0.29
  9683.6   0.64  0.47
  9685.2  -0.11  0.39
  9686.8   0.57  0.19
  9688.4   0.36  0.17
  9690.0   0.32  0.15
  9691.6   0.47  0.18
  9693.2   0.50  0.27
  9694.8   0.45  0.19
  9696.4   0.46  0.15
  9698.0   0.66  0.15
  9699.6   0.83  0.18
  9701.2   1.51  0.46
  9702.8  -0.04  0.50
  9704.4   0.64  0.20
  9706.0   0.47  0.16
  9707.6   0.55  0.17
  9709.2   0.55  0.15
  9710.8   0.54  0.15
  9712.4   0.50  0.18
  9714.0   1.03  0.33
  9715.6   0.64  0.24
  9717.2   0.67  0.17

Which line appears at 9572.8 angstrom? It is [S II] 6716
